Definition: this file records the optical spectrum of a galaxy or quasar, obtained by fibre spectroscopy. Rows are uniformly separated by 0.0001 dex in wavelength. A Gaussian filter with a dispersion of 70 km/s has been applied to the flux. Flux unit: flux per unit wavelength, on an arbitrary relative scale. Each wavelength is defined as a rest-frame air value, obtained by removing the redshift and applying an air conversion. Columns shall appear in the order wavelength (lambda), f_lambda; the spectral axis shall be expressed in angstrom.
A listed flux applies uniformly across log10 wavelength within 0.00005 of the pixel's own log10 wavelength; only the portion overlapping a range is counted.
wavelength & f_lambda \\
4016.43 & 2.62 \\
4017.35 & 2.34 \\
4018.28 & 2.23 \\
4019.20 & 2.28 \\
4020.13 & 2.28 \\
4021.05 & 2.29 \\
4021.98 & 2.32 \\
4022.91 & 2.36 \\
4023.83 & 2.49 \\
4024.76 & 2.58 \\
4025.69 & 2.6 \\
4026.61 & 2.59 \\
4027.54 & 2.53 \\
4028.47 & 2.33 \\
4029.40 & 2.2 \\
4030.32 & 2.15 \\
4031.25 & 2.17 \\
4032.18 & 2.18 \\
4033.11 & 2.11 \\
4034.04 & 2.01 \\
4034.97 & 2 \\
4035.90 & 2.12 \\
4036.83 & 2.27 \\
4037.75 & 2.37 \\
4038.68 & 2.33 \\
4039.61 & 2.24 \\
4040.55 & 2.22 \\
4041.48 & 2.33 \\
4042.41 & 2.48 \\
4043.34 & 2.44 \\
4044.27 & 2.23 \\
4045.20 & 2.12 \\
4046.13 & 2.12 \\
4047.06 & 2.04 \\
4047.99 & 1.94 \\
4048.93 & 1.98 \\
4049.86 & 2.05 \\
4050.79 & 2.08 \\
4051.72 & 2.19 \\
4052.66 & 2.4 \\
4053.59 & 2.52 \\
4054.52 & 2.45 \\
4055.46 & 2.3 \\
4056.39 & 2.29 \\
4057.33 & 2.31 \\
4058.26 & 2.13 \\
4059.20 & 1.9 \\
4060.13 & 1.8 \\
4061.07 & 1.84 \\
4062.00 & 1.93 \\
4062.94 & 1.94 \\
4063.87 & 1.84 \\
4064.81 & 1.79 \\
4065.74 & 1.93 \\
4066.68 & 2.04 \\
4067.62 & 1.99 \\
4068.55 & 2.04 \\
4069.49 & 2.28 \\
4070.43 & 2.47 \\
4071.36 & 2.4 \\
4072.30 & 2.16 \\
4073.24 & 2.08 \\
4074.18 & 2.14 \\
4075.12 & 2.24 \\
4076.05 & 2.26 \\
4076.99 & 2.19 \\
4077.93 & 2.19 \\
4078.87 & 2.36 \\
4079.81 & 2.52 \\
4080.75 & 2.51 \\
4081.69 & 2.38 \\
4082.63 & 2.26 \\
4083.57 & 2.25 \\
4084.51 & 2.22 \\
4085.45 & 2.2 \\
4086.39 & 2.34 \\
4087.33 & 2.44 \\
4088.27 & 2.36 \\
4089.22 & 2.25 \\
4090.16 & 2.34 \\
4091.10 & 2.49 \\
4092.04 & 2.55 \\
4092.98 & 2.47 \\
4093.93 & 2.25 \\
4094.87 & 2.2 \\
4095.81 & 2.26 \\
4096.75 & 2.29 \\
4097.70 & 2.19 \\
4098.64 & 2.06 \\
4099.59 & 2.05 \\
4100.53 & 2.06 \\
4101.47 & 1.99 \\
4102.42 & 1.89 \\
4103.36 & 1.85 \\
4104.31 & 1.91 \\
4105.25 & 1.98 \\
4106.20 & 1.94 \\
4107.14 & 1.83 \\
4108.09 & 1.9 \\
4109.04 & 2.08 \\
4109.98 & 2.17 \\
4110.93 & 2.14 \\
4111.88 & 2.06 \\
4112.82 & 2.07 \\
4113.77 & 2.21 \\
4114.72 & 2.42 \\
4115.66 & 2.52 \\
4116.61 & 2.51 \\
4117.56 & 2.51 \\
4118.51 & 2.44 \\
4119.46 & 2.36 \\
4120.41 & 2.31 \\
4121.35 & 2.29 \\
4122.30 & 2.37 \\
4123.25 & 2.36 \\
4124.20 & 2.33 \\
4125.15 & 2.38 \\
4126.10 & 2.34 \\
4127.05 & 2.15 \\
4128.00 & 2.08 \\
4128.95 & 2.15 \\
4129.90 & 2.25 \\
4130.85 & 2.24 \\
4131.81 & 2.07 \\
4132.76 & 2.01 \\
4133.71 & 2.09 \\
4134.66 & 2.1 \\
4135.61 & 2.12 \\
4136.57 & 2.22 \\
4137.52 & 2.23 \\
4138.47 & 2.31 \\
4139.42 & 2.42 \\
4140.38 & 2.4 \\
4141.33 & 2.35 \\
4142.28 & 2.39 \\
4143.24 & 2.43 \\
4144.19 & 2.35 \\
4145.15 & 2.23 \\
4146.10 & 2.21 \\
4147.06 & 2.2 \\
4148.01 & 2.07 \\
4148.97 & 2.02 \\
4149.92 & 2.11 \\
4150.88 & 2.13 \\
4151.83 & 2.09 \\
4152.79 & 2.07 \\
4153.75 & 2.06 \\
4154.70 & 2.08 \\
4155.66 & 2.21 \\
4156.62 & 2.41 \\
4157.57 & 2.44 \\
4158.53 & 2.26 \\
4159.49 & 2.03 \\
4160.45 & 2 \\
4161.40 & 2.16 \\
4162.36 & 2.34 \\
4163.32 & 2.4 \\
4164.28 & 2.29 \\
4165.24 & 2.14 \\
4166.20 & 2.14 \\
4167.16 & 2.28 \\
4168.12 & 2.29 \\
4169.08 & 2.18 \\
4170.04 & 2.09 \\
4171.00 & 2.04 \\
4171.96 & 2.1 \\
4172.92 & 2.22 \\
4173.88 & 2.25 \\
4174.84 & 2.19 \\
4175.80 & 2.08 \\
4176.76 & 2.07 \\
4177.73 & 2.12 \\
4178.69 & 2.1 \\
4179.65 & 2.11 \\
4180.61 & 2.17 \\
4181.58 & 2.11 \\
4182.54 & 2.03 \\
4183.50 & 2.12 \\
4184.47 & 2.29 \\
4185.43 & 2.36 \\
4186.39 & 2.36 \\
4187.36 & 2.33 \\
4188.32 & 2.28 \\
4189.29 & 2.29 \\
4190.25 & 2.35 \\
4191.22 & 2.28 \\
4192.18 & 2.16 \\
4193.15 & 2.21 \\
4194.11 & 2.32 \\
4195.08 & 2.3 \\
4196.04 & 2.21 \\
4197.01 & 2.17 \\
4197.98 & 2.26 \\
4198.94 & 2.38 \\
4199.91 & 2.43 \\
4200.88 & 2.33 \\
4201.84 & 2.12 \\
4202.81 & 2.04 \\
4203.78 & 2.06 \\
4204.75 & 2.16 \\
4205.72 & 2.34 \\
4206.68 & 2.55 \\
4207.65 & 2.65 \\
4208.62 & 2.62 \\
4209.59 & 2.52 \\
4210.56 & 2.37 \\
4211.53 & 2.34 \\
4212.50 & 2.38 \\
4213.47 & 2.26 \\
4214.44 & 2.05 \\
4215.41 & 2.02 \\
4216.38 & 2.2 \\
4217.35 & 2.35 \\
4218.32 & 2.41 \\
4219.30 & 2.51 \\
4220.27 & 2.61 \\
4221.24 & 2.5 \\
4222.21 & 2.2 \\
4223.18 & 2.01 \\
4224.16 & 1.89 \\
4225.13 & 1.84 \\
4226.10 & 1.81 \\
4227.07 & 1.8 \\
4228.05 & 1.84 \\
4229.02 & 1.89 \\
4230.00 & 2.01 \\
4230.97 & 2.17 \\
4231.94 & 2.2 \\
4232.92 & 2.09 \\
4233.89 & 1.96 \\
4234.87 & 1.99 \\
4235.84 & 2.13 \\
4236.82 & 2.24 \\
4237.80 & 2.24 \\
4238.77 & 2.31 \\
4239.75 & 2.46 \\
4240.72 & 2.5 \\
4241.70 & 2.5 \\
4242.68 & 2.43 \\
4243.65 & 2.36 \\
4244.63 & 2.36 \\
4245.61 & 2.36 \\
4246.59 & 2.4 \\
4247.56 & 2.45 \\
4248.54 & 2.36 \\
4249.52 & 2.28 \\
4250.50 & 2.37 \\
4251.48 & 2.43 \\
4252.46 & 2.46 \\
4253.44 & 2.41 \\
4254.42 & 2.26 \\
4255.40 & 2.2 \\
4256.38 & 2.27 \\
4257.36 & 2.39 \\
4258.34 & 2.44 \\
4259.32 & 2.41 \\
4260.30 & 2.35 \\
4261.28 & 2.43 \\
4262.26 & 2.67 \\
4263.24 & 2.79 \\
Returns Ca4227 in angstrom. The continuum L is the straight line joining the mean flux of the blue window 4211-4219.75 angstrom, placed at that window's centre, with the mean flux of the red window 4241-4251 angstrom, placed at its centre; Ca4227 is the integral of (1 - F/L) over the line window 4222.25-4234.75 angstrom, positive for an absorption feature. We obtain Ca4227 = 1.9 angstrom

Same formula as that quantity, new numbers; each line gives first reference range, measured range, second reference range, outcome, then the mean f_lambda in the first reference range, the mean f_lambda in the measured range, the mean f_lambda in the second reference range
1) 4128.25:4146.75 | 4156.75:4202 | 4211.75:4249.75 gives 0.2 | 2.24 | 2.22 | 2.22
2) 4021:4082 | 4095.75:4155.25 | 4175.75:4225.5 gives 1.3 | 2.21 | 2.19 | 2.26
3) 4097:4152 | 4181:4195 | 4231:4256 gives 0.0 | 2.19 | 2.25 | 2.31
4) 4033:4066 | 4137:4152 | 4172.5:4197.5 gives -0.4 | 2.14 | 2.25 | 2.21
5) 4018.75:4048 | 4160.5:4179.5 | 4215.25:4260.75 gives 0.7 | 2.28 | 2.18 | 2.25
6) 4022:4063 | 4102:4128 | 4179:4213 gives 0.7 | 2.22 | 2.2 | 2.29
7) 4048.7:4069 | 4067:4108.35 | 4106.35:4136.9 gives -1.2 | 2.08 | 2.21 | 2.22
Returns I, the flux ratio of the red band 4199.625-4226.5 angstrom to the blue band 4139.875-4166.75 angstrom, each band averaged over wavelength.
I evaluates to 1.0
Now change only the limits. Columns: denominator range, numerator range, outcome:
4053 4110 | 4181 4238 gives 1.02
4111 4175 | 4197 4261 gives 1.02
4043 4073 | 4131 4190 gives 1.04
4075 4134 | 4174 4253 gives 1.01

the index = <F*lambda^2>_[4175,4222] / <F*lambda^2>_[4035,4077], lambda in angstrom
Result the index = 1.1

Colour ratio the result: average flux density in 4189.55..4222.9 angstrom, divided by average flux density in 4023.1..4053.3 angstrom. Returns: 1.03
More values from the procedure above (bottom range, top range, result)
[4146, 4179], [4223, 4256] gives 1.02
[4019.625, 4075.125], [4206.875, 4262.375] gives 1.04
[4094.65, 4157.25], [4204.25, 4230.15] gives 1.02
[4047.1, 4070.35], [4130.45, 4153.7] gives 1.05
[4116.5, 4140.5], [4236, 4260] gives 1.04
